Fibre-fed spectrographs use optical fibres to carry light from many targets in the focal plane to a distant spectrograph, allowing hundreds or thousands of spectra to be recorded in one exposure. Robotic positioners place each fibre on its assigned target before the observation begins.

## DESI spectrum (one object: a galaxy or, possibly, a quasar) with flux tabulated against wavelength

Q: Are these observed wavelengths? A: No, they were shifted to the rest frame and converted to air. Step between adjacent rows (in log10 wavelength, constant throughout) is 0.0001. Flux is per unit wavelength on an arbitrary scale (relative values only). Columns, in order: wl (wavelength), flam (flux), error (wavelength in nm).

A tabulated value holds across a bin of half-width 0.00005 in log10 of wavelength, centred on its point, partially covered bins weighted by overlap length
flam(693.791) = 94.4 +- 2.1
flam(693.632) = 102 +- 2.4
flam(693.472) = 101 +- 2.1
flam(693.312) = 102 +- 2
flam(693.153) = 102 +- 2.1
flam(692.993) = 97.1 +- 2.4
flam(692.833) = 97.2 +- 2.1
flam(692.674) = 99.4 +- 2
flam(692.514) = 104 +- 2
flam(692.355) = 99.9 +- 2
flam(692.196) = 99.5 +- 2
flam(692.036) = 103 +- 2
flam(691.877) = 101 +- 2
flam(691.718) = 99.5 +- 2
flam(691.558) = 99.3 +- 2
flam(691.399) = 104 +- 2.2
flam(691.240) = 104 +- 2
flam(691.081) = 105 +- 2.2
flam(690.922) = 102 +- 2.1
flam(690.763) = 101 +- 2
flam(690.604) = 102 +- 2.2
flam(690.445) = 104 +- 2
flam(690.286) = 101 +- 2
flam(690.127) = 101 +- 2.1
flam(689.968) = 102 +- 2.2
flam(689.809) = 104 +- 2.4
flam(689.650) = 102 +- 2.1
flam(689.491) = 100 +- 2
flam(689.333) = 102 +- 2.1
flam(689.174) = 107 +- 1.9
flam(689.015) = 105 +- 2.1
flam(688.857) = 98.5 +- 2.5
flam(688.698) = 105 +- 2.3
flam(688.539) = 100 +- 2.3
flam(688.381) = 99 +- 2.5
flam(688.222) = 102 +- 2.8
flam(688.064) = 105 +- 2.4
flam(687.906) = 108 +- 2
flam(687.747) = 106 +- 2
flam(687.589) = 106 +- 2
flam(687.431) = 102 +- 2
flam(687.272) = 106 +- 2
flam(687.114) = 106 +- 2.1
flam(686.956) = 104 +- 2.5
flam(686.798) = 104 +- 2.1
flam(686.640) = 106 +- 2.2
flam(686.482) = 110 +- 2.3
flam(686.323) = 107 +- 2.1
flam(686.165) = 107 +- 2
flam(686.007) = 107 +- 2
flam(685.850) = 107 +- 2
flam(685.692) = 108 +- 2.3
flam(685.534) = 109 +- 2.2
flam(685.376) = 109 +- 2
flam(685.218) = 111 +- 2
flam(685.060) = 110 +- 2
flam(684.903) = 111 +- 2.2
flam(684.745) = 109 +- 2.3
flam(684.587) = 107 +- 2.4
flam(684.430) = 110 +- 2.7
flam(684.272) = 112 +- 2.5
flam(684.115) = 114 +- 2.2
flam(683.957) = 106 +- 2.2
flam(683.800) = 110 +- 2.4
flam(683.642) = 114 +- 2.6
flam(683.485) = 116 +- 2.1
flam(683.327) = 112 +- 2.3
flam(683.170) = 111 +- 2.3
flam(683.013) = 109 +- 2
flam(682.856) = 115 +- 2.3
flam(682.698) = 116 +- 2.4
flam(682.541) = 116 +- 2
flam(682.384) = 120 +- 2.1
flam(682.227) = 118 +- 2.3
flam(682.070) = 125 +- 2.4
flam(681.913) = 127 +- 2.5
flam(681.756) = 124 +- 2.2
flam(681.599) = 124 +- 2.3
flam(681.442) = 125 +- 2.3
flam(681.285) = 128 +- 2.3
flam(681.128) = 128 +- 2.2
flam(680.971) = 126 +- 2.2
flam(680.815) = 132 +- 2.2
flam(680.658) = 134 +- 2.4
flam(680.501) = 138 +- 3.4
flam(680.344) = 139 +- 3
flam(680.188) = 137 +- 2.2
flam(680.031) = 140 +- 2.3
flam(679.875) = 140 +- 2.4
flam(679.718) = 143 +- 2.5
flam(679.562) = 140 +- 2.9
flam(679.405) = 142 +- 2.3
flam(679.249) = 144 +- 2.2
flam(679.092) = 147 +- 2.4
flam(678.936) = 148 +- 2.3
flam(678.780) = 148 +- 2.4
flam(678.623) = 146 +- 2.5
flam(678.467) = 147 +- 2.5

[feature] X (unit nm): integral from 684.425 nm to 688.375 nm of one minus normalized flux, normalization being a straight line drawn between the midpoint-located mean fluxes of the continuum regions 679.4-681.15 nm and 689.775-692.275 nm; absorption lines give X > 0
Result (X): 0.34 nm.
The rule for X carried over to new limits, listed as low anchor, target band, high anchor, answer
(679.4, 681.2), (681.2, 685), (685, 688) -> 0.227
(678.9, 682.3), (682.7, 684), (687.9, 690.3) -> 0.123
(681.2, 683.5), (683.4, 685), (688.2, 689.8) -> 0.049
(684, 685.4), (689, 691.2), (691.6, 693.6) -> 0.019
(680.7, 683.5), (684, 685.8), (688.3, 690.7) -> 0.062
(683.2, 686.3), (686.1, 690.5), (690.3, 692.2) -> 0.073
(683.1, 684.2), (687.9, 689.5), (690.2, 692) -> 0.038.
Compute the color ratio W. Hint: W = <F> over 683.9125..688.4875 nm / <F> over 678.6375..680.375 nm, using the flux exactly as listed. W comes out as 0.75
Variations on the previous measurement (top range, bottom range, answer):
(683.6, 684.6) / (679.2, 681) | 0.80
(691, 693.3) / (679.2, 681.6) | 0.75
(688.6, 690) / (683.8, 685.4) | 0.93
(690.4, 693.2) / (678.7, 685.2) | 0.81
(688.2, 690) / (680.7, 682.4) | 0.81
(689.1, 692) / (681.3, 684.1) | 0.87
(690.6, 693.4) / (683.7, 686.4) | 0.93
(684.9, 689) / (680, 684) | 0.86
